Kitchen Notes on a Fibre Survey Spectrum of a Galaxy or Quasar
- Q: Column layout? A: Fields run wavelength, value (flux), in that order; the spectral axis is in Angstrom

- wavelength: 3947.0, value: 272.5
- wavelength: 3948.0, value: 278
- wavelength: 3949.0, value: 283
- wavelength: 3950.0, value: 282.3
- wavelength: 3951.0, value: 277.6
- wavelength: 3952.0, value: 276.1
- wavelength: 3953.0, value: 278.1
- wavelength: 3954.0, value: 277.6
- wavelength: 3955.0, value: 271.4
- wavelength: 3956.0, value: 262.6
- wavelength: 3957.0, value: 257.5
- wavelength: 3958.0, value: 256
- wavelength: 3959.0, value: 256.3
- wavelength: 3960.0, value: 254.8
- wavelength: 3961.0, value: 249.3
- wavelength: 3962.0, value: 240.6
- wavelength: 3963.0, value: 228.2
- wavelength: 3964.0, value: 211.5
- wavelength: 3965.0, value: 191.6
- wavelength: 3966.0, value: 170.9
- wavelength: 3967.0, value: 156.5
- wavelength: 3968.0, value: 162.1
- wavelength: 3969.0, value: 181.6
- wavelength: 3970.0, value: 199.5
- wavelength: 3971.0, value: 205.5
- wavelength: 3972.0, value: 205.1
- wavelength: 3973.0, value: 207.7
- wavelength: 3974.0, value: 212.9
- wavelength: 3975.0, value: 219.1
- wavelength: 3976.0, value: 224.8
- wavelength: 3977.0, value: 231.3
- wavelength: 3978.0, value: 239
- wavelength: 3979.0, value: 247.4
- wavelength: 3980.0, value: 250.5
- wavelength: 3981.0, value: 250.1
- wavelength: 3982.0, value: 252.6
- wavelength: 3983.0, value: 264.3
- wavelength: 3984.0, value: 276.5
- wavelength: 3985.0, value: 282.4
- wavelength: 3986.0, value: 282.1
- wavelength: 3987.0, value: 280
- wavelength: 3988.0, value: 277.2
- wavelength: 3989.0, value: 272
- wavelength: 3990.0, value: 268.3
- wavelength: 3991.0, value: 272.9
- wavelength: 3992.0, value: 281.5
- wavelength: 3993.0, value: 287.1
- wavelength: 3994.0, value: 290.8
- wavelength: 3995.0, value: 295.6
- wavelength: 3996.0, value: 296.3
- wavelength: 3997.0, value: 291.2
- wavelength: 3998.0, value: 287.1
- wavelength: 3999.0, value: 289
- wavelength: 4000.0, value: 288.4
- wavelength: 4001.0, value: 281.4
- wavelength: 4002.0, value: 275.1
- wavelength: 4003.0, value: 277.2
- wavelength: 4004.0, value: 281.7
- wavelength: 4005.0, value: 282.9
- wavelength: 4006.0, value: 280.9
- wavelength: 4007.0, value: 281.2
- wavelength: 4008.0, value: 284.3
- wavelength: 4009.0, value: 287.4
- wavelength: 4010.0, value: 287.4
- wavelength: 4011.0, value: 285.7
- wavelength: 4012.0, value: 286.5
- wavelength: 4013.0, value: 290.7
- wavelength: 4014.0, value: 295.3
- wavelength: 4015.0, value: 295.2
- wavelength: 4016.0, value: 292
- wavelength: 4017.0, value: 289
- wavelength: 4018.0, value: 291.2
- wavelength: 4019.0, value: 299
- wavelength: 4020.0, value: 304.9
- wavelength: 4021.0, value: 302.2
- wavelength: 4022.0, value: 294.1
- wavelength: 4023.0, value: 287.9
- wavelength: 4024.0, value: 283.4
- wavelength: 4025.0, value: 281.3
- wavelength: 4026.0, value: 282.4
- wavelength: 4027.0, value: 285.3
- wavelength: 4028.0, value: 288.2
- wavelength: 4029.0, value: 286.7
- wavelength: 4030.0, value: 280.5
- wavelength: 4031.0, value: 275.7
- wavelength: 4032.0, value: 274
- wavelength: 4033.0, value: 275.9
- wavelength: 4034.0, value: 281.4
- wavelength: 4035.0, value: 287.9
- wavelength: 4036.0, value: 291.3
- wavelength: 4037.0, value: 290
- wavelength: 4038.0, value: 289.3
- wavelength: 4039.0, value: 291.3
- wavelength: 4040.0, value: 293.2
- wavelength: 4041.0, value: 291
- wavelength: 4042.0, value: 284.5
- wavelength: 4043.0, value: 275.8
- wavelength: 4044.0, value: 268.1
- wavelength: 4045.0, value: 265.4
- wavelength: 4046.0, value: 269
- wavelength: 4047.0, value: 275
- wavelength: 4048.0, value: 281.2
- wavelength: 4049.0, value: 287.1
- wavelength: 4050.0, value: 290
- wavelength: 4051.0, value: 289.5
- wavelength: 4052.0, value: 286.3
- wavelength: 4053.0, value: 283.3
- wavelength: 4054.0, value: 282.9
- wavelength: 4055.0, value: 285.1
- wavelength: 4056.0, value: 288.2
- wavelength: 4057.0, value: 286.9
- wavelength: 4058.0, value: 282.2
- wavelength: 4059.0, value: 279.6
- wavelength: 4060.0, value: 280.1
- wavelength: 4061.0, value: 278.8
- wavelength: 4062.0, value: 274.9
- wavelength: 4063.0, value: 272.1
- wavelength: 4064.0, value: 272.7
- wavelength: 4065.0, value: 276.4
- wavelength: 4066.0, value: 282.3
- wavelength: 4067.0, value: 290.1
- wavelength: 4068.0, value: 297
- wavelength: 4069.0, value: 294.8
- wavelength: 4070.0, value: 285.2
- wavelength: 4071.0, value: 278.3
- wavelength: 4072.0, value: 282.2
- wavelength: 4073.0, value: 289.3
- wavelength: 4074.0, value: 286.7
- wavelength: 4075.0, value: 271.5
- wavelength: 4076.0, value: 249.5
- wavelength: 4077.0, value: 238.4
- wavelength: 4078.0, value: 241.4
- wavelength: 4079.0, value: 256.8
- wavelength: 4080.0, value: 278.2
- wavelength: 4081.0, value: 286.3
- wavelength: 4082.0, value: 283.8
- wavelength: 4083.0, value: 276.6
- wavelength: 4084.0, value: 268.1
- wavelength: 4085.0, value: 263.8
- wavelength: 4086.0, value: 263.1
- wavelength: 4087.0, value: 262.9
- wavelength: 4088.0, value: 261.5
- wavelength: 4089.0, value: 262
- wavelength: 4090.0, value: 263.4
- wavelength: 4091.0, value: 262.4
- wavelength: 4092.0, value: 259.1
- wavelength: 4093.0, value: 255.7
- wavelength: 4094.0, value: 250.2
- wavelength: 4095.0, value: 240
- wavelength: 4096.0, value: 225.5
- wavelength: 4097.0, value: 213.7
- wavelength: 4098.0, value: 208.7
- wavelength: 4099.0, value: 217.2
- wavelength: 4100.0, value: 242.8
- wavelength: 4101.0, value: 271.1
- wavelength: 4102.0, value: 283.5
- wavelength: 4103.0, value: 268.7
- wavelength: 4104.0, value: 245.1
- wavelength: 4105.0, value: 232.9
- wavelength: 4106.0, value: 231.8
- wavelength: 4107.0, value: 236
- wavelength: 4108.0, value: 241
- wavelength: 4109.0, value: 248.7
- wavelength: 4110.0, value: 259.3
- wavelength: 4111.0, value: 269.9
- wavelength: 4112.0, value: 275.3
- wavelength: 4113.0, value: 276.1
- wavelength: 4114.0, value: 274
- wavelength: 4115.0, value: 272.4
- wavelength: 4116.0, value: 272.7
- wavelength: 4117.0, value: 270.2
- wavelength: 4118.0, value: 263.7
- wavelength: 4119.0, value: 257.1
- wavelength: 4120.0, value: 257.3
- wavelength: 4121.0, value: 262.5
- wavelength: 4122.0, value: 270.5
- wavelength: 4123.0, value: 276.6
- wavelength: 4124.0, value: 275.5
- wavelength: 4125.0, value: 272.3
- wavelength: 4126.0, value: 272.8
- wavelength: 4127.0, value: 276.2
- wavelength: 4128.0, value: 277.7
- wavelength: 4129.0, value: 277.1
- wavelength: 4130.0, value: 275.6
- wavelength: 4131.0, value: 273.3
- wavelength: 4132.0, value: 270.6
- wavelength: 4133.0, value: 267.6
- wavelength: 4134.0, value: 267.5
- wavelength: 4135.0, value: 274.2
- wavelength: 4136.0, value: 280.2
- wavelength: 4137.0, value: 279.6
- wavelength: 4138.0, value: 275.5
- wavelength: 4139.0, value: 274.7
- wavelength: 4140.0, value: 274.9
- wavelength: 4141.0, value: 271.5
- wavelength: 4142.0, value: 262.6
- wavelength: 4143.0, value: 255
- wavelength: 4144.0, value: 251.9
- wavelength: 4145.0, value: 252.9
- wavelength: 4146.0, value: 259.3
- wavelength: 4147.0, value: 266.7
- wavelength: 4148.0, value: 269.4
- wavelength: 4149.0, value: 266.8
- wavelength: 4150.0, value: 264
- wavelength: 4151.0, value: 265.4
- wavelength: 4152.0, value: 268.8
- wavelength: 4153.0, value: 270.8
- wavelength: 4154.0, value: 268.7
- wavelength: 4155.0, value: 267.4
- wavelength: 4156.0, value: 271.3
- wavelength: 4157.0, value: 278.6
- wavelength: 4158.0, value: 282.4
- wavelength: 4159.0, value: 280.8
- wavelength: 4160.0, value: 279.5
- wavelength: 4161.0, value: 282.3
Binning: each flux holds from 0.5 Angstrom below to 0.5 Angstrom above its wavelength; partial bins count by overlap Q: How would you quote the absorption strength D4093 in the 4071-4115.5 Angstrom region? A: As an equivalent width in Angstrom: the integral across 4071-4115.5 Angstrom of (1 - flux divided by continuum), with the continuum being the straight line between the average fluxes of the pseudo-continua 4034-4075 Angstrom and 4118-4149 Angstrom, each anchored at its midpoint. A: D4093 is 2.9 Angstrom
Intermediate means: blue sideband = 283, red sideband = 269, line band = 258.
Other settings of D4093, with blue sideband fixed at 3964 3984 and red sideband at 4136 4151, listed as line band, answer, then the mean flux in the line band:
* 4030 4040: -2.1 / 284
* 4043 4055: -2.1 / 280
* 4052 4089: -4.7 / 276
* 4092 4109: 0.8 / 242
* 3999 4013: -3.6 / 284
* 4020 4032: -2.9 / 286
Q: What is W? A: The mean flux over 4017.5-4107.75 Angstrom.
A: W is 273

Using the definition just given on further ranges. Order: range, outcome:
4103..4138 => 266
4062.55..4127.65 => 263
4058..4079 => 276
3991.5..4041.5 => 287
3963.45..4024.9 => 263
